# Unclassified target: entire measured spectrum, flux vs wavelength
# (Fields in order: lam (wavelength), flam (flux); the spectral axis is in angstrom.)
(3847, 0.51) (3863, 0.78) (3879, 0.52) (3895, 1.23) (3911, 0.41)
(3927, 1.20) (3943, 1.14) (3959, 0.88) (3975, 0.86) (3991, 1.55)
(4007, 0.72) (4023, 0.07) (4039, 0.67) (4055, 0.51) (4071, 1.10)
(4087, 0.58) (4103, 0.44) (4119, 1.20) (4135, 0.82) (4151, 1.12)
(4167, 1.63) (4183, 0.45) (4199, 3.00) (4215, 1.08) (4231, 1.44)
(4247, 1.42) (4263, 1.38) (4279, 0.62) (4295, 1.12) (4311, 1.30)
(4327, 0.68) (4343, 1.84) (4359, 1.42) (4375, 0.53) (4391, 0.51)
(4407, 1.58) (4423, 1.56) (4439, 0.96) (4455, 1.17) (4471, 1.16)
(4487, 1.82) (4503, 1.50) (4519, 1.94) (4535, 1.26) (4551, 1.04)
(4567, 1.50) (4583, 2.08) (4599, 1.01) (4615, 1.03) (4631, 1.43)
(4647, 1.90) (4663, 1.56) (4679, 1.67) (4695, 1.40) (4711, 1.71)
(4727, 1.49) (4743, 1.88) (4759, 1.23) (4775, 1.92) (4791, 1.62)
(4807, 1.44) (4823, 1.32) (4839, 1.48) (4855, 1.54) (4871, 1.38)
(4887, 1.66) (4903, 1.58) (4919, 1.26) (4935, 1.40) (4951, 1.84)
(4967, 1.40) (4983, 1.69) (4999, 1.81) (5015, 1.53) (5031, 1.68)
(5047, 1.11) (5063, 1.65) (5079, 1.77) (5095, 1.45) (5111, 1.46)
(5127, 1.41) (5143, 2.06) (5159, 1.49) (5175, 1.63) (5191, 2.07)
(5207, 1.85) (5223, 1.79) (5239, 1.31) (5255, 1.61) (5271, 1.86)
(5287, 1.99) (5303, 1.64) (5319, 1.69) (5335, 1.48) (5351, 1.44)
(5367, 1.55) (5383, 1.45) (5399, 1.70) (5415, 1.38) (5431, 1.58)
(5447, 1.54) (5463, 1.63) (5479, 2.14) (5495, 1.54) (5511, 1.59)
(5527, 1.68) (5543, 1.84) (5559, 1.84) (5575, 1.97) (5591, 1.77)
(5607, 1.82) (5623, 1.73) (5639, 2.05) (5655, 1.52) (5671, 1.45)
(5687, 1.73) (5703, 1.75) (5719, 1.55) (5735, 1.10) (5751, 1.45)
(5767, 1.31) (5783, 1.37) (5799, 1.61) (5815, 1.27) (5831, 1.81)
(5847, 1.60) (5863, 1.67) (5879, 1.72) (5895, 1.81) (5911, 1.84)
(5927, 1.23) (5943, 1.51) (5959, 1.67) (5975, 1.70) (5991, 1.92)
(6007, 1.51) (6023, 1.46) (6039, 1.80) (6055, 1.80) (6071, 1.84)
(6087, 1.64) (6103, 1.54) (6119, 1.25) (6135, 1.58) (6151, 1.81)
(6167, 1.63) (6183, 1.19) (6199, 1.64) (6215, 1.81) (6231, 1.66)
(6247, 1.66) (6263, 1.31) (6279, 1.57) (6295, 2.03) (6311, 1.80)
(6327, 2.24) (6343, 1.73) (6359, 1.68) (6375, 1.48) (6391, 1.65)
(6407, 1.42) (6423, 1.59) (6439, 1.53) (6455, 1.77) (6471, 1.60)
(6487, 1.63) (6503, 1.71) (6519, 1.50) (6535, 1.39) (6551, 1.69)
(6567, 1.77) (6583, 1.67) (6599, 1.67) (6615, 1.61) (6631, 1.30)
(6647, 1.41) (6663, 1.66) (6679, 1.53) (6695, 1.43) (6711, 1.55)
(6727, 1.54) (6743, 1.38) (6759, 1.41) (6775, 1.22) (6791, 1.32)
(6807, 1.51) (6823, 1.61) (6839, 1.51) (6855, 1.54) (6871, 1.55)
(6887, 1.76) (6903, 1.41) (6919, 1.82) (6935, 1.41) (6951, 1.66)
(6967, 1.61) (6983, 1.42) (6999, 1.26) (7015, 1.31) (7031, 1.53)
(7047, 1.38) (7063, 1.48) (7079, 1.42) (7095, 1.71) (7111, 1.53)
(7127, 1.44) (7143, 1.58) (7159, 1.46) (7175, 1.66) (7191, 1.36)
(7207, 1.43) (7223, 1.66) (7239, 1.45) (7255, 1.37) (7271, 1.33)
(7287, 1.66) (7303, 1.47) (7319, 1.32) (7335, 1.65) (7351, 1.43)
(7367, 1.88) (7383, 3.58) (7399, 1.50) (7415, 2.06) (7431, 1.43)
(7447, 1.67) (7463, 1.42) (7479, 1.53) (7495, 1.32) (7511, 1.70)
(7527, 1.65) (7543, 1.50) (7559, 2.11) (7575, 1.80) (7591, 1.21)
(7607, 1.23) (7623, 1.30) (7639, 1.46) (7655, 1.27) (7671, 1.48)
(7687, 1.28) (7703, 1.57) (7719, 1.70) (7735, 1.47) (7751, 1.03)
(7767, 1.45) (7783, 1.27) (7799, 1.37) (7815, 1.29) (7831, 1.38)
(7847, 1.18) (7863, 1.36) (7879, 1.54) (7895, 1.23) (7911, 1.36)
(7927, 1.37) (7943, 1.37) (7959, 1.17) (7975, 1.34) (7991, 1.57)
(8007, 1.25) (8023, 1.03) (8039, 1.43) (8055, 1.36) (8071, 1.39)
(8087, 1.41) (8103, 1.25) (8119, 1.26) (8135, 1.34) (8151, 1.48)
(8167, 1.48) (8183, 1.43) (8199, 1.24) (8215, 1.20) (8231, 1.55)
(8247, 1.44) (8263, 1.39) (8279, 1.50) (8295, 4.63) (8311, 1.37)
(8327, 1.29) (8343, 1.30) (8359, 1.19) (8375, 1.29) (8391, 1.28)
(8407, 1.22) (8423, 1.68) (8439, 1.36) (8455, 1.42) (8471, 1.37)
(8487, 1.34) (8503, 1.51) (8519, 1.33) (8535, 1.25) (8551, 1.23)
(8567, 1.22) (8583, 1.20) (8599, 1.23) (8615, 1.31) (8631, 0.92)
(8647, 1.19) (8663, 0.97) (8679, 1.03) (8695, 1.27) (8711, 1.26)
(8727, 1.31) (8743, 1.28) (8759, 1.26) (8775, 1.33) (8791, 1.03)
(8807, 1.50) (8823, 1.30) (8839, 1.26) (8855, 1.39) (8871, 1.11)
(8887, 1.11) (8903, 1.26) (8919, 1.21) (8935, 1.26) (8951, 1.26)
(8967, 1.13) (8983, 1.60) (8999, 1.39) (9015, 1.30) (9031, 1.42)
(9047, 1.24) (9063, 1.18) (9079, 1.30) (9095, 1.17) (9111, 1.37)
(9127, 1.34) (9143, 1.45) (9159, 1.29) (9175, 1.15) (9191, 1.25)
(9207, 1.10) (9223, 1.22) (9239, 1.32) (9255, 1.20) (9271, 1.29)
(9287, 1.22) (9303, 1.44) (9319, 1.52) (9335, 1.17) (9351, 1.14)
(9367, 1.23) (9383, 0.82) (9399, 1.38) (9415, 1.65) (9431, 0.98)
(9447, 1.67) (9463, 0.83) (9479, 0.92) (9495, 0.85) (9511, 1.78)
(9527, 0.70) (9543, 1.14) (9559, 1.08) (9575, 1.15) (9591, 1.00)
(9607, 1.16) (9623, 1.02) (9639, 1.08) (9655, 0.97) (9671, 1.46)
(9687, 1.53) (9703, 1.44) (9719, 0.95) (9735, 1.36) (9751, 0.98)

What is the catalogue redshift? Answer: 0.13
